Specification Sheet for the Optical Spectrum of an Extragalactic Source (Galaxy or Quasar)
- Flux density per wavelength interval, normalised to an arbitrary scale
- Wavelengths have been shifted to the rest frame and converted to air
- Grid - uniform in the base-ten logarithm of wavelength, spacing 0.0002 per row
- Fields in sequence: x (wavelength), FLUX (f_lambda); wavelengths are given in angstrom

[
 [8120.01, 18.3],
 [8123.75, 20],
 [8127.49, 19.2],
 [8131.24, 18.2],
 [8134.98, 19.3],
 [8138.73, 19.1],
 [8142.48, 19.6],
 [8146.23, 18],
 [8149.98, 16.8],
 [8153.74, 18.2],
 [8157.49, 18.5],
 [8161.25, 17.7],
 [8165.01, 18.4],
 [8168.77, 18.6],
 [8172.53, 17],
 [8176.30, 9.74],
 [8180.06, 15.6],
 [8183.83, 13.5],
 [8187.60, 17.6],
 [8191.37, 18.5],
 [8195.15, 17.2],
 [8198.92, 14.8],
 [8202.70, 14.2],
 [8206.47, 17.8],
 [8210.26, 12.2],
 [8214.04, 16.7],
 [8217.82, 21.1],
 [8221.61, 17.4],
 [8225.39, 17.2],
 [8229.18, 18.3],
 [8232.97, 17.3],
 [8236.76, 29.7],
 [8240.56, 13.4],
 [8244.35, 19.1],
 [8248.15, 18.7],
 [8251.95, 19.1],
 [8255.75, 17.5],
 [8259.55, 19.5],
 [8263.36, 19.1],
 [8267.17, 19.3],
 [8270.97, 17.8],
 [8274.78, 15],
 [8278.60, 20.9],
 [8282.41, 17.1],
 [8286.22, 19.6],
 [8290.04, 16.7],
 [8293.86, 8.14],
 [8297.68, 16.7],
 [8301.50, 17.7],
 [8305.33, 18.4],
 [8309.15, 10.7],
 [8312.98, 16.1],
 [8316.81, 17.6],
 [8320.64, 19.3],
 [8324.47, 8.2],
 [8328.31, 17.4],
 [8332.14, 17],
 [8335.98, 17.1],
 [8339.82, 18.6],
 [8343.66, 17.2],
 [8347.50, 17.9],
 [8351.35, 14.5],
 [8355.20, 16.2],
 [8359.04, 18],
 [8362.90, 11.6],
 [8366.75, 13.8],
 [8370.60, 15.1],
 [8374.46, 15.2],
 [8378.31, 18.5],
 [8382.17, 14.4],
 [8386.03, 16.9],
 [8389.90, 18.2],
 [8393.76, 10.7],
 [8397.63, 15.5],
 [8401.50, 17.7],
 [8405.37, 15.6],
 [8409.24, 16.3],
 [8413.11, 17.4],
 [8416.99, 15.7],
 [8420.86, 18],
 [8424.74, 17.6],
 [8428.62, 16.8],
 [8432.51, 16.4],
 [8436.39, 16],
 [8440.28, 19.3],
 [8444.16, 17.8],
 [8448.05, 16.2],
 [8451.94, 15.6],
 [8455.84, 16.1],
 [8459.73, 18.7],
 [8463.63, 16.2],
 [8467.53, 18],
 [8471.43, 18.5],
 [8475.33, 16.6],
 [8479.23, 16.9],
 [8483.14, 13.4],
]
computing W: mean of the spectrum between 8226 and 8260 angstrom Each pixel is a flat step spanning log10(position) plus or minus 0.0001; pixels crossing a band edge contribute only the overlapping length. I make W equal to 19.1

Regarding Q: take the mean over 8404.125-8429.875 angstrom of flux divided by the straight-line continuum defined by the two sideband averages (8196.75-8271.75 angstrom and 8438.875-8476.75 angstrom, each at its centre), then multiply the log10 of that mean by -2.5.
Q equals 0.04 mag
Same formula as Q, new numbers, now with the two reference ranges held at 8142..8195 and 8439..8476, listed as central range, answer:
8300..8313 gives 0.10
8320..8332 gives 0.16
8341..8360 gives 0.02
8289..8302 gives 0.19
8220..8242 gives -0.12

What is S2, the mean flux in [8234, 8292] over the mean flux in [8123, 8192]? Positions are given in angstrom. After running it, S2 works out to 1.07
